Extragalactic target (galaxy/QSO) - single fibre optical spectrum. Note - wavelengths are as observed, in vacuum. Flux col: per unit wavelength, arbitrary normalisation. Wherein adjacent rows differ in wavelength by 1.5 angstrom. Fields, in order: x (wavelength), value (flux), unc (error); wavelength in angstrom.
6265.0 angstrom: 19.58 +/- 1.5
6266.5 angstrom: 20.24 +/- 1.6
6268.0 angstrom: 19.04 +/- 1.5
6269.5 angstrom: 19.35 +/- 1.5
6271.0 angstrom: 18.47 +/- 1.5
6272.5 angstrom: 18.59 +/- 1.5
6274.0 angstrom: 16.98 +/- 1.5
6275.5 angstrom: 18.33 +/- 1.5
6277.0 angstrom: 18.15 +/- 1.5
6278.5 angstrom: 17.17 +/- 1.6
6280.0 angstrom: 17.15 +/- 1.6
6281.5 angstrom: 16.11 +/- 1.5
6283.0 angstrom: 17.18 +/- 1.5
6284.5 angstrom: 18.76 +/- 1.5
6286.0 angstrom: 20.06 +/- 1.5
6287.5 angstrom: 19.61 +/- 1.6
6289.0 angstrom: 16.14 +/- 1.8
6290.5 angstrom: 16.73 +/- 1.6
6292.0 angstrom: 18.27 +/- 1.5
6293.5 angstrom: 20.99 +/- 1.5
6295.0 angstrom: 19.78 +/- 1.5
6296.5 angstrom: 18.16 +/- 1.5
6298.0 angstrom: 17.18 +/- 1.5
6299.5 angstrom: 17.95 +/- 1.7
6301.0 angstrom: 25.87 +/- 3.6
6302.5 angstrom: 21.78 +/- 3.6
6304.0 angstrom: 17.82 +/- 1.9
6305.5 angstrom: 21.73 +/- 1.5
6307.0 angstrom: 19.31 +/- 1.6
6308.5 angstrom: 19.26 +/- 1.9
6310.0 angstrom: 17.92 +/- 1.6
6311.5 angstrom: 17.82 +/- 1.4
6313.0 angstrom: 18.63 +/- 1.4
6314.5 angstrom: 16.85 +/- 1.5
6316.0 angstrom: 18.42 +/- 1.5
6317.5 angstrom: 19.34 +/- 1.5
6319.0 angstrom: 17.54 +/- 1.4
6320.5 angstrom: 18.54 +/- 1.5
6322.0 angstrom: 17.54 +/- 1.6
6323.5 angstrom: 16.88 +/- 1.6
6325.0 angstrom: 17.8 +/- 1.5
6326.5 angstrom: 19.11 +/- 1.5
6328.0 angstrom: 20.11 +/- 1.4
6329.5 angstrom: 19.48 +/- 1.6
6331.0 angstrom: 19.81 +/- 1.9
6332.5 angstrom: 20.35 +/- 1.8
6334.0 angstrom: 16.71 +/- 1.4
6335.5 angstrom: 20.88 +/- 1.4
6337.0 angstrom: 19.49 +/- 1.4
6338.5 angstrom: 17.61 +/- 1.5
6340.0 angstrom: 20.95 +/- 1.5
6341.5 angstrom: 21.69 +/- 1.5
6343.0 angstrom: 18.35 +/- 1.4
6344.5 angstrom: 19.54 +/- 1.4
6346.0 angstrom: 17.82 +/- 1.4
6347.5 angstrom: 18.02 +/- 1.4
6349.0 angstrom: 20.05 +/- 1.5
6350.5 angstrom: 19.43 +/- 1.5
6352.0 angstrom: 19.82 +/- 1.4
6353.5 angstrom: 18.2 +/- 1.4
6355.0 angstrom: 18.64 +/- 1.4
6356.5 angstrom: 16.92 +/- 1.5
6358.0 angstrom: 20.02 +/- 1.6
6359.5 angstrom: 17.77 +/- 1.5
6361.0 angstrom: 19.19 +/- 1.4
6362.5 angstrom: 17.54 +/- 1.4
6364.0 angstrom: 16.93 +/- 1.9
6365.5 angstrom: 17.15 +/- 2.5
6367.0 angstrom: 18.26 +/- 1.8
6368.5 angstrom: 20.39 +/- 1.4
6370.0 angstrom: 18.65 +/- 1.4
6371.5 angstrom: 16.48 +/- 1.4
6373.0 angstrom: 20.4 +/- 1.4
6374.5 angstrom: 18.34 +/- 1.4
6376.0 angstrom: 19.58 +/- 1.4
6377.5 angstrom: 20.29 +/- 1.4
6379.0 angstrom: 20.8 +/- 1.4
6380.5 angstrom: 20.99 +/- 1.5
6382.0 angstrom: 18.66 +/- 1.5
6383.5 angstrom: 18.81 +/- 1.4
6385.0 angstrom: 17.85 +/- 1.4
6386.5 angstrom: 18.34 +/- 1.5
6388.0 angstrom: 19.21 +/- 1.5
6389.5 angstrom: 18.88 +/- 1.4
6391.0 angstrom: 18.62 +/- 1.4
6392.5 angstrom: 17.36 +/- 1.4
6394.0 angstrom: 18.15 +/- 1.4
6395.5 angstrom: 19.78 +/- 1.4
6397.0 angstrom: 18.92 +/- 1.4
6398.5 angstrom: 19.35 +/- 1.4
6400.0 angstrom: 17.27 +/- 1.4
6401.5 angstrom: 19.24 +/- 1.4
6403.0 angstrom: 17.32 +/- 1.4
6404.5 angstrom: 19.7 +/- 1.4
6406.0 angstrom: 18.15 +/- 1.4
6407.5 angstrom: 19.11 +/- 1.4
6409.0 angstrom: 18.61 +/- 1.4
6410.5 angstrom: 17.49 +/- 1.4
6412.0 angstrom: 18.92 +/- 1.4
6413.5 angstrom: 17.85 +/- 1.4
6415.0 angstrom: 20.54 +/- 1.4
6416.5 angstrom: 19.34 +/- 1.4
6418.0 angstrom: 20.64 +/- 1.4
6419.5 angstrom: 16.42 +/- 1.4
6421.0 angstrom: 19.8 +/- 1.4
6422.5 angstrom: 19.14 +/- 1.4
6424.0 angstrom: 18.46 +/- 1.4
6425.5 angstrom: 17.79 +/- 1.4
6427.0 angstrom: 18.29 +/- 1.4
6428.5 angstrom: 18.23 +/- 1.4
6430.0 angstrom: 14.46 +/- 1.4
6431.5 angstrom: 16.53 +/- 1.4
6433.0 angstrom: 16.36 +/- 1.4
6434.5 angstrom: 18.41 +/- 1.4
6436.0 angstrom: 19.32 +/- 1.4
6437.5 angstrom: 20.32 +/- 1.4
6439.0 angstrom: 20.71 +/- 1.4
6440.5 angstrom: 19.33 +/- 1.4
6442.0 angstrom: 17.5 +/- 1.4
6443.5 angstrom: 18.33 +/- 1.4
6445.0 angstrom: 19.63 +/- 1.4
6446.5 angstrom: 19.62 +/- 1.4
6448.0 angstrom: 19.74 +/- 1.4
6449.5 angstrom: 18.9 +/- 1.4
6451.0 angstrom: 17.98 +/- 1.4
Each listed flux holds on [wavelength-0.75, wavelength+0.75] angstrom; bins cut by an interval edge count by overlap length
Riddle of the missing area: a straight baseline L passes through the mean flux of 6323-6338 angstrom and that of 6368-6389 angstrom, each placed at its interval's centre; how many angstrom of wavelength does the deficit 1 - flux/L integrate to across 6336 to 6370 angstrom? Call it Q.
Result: 0.54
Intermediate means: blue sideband 19.1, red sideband 19.2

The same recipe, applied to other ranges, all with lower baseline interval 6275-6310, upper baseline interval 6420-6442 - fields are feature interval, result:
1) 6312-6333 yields 0.2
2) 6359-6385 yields -0.4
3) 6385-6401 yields -0.1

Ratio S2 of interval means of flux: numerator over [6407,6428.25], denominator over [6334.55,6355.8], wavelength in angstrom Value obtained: 0.97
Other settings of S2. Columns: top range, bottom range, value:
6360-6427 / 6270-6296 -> 1.03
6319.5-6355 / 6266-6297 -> 1.04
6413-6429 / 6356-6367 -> 1.05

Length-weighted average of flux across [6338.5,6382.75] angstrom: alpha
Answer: 19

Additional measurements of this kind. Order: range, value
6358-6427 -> 18.7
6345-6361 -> 18.7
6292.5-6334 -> 19.1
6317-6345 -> 19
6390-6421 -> 18.7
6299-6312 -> 20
